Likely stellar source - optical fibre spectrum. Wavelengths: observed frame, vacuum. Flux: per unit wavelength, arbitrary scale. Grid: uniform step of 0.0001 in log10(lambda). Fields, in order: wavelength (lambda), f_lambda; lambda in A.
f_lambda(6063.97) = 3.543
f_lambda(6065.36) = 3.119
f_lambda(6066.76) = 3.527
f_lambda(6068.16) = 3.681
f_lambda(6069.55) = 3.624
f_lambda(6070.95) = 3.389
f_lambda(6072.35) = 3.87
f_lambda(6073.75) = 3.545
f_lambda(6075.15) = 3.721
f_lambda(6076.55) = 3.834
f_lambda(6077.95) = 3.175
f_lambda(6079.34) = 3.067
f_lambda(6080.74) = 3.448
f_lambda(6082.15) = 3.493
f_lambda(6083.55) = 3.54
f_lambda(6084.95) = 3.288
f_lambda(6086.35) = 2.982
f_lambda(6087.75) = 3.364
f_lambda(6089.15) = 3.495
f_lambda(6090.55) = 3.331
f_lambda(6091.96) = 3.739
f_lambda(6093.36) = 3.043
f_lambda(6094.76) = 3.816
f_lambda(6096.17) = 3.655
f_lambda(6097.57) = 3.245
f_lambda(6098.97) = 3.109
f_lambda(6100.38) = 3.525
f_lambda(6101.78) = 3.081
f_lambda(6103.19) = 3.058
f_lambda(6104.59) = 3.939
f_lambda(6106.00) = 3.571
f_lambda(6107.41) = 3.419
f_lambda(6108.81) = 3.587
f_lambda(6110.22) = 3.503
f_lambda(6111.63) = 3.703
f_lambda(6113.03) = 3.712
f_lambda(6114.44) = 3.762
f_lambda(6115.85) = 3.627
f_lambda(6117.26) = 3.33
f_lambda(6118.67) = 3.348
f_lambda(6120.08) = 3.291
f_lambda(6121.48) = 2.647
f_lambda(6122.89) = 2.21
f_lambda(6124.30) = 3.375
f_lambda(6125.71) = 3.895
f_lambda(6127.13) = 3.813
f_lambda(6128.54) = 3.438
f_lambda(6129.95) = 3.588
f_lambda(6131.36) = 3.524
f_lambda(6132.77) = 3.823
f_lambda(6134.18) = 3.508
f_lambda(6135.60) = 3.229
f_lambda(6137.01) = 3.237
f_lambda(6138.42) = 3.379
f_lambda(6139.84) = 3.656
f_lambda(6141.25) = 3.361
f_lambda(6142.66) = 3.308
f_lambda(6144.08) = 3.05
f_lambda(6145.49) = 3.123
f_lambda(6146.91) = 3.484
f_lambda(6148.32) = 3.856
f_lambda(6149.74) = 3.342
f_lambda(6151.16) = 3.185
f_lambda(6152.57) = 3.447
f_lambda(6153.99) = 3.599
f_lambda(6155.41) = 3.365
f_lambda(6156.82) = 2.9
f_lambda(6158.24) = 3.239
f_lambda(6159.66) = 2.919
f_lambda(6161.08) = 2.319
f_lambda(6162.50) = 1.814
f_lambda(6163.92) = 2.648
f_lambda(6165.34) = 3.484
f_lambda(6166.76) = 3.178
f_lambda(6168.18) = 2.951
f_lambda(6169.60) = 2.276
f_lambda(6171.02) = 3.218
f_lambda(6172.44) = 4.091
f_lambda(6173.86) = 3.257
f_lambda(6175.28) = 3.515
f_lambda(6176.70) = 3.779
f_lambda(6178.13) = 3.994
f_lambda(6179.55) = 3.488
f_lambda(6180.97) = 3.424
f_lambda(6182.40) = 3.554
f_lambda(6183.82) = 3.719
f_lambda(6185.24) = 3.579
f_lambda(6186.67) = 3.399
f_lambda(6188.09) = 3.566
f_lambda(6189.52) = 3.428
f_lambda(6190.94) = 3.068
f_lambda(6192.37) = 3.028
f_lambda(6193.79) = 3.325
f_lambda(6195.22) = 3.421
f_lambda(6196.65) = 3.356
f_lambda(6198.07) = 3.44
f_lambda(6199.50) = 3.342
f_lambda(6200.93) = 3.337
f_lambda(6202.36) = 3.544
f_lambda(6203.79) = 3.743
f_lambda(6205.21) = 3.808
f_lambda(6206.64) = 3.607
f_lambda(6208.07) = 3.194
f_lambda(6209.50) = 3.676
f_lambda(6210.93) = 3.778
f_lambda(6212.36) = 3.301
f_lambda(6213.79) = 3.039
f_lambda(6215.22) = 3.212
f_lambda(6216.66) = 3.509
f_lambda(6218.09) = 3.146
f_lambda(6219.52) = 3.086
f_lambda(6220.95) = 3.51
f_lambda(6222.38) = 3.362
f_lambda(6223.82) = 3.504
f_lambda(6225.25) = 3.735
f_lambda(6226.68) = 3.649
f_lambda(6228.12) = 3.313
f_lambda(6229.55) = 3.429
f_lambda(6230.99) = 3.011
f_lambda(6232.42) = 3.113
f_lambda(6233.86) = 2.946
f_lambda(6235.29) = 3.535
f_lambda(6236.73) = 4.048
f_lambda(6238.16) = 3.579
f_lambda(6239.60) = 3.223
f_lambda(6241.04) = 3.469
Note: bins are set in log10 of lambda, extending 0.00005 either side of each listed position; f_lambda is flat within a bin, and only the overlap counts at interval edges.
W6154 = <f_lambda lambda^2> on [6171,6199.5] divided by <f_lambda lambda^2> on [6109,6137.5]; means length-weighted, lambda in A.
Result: 1.04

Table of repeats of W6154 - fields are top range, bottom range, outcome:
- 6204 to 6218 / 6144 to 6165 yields 1.14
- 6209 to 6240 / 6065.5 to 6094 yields 1.03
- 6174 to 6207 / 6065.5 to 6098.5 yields 1.04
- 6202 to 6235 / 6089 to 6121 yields 1.02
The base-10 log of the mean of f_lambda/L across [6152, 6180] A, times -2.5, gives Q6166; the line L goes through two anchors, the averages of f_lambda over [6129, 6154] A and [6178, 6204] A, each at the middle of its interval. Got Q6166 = 0.087 mag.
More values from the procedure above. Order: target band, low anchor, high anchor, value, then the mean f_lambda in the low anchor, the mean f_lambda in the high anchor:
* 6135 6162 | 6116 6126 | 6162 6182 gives -0.02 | 3.15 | 3.24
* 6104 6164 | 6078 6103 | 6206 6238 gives 0.01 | 3.36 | 3.4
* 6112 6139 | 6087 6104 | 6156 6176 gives -0.07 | 3.38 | 2.99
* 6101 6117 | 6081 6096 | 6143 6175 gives -0.06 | 3.42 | 3.13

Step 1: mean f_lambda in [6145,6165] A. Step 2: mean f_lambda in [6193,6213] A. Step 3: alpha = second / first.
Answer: 1.13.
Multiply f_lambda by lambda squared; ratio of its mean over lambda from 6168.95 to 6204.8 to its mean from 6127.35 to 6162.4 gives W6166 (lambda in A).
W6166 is 1.05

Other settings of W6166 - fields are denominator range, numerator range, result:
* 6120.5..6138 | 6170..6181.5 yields 1.08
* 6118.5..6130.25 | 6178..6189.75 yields 1.11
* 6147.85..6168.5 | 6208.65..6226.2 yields 1.13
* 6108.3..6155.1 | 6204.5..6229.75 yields 1.03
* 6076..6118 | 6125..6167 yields 0.97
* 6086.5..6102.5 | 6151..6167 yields 0.90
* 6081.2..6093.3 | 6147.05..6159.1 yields 1.02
